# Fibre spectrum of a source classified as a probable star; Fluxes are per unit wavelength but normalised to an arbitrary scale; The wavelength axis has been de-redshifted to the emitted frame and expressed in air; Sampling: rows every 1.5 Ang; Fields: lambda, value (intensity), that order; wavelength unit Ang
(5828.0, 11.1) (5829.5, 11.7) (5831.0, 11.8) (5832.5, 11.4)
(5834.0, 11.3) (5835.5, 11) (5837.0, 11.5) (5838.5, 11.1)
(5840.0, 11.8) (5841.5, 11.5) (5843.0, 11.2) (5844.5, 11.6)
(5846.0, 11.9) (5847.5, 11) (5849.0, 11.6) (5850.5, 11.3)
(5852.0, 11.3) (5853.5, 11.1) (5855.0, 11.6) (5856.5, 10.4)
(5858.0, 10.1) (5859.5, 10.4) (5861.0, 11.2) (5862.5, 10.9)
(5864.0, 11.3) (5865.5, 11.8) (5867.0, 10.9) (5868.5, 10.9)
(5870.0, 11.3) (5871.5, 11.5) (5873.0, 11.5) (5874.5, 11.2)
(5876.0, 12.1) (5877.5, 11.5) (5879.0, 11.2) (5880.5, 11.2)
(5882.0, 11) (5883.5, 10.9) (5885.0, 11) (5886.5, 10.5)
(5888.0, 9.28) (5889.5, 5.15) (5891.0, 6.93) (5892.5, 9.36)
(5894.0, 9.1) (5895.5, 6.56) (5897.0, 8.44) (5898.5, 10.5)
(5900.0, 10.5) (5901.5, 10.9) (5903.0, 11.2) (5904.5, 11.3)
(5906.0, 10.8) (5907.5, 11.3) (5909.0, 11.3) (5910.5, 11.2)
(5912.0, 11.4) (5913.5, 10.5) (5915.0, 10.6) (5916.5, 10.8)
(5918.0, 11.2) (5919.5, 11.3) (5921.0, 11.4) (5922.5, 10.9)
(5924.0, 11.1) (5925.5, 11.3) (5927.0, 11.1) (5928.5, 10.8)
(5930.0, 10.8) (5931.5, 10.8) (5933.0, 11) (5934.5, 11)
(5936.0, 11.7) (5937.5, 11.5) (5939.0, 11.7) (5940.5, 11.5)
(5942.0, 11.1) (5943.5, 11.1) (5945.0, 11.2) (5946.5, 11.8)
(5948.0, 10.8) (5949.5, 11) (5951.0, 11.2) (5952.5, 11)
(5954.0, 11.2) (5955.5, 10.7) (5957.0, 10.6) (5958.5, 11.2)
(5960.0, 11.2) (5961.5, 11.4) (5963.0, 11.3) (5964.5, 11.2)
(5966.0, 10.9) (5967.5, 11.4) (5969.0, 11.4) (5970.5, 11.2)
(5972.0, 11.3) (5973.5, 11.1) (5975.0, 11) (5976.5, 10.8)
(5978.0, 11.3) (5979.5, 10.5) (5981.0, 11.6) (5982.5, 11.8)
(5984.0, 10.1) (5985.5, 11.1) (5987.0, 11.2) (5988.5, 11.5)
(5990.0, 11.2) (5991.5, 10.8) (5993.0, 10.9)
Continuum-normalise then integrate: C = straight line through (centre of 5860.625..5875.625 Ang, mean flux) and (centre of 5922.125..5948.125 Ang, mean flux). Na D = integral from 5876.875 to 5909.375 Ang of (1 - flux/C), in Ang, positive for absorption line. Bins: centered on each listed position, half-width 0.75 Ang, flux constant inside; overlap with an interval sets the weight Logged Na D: 3.7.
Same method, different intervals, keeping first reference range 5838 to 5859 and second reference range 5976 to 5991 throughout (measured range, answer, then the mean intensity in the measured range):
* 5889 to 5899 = 2.8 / 8.01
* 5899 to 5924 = 0.3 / 11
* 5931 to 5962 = -0.1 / 11.2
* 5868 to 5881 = -0.2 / 11.4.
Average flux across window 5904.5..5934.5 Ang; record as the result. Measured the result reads 11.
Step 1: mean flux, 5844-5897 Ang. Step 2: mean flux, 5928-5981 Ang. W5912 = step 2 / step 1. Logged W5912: 1.06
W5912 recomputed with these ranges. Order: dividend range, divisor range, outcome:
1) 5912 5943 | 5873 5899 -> 1.13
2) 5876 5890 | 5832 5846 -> 0.91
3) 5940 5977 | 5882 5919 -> 1.11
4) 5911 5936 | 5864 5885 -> 0.98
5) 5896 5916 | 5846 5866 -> 0.97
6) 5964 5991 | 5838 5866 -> 0.99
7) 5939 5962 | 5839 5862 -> 1.00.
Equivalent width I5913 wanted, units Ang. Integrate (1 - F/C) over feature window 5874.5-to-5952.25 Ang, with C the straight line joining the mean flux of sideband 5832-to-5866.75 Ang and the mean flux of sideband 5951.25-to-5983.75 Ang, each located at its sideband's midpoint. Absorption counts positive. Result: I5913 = 3.50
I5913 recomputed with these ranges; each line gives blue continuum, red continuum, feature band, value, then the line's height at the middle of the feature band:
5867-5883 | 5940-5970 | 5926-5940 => 0.0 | 11.2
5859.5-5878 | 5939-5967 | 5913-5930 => 0.3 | 11.2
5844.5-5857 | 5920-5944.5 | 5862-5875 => 0.0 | 11.3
